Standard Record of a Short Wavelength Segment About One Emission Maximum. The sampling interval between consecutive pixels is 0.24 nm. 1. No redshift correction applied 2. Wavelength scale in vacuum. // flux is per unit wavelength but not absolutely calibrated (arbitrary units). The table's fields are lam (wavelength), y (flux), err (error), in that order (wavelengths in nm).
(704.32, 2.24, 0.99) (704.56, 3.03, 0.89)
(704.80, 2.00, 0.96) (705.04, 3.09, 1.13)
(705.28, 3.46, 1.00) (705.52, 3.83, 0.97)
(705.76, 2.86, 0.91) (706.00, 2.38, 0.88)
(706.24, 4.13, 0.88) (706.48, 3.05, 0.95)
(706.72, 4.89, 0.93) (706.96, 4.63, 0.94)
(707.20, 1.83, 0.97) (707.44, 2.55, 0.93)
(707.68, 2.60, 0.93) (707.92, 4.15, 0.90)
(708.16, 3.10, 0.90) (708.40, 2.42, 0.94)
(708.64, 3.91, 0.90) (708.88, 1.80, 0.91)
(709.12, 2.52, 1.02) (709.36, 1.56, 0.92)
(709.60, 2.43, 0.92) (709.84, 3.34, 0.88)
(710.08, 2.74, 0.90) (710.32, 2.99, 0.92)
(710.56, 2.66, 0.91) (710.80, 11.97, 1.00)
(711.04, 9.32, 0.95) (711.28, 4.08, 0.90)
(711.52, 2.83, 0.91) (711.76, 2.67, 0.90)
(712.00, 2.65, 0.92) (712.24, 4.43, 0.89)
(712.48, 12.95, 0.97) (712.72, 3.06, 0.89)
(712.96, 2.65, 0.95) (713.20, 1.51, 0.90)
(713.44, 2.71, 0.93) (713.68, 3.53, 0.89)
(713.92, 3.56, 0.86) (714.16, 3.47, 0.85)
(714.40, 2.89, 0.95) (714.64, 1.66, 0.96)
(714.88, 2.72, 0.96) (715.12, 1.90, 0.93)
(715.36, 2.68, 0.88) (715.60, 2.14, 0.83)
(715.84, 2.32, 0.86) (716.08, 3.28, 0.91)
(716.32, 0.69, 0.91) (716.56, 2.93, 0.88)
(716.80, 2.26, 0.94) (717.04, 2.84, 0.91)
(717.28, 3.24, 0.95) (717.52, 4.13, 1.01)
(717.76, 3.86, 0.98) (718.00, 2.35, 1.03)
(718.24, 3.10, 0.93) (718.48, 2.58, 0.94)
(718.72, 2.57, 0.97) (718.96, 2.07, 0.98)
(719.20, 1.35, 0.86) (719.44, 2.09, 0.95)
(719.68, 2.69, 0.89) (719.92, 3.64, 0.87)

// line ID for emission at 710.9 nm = [S II]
